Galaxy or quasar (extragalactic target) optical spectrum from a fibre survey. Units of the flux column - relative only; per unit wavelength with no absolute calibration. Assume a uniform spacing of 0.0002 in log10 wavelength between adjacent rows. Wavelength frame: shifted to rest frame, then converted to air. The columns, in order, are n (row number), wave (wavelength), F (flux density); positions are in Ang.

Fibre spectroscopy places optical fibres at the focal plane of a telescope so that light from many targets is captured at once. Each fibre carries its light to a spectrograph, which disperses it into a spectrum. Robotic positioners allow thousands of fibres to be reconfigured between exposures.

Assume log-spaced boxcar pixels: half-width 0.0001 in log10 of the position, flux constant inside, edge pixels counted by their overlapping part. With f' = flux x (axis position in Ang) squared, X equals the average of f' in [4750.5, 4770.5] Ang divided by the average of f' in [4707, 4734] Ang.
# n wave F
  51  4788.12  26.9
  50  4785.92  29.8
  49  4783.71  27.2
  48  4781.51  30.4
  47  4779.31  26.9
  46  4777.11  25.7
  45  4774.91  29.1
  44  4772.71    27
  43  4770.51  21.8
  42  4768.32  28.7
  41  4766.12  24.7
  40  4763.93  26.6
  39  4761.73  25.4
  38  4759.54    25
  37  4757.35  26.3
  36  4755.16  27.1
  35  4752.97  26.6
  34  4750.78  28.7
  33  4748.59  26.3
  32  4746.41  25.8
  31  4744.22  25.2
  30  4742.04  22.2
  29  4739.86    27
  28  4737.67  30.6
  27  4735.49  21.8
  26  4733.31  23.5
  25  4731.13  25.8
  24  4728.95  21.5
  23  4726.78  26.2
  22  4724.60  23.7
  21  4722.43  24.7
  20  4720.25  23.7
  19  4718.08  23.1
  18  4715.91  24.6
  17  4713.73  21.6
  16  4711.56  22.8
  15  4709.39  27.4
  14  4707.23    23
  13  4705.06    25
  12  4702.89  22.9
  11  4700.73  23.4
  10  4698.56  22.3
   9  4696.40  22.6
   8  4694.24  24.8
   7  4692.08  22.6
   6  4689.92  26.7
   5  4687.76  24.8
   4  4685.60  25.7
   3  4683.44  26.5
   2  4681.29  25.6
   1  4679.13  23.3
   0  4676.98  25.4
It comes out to 1.1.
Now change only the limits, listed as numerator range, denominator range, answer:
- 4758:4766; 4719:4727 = 1.07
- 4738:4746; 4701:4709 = 1.08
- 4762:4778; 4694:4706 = 1.15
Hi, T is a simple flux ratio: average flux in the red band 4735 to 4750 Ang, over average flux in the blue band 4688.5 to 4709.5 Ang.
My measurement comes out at 1.08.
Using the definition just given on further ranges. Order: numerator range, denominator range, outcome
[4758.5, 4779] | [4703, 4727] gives 1.08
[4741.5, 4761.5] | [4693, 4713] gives 1.09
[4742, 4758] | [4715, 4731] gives 1.09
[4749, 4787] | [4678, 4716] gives 1.11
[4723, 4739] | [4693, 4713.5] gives 1.04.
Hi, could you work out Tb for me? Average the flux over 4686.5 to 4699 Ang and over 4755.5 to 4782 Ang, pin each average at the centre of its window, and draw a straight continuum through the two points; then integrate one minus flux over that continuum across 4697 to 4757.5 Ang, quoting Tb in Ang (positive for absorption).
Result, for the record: 1.1 Ang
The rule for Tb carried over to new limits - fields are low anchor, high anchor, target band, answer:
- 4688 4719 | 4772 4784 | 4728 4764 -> 0.7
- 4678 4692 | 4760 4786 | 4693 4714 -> 1.6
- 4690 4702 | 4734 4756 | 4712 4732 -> 0.8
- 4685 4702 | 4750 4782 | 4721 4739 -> 0.4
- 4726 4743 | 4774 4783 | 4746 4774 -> 0.5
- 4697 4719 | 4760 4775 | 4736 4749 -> -0.5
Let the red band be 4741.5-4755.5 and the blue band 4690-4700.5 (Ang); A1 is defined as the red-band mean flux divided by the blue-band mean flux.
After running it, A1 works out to 1.11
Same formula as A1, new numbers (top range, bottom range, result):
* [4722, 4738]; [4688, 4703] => 1.03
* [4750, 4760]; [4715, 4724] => 1.12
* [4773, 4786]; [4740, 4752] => 1.09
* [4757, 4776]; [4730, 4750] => 1.03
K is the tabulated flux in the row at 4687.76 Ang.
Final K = 24.8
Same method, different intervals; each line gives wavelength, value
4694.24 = 24.8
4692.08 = 22.6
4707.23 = 23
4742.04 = 22.2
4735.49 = 21.8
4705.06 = 25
